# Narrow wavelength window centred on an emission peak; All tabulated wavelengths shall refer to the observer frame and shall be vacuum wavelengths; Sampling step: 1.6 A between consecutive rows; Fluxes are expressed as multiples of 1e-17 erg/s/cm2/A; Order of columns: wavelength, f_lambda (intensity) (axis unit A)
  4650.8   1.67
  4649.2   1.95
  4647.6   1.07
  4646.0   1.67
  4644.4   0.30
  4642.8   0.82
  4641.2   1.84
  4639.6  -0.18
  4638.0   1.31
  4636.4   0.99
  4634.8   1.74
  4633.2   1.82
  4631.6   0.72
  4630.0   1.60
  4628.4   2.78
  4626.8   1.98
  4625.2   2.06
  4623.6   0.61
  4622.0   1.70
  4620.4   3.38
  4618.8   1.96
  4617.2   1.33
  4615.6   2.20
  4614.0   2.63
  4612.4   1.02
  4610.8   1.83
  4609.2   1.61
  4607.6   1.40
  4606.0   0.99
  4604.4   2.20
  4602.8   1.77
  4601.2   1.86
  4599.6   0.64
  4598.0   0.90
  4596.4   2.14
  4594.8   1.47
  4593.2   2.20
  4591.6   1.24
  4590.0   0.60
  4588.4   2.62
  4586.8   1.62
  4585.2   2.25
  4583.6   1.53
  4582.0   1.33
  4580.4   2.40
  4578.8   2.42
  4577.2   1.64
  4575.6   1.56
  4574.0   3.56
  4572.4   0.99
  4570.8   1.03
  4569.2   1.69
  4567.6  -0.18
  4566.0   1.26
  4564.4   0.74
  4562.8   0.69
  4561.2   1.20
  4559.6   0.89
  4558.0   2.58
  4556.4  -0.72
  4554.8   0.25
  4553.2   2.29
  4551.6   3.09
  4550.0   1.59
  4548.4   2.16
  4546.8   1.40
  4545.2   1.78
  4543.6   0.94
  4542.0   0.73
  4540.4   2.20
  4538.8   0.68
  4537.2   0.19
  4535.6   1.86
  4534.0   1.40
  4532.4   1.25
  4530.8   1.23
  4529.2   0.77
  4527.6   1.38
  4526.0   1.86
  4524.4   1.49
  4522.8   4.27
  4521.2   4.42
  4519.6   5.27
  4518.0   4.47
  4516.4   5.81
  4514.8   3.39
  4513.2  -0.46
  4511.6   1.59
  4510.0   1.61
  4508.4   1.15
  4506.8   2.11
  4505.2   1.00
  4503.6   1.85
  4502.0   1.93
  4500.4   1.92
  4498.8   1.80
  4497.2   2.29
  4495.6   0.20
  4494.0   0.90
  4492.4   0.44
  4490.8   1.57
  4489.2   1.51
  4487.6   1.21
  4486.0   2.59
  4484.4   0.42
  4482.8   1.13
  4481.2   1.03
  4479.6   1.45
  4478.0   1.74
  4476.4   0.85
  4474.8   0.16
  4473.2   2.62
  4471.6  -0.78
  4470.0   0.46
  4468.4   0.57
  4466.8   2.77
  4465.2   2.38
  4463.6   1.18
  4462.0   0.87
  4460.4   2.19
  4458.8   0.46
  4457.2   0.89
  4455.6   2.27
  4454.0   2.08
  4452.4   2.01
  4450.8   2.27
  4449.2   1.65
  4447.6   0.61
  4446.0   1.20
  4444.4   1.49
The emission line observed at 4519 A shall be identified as [O II]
